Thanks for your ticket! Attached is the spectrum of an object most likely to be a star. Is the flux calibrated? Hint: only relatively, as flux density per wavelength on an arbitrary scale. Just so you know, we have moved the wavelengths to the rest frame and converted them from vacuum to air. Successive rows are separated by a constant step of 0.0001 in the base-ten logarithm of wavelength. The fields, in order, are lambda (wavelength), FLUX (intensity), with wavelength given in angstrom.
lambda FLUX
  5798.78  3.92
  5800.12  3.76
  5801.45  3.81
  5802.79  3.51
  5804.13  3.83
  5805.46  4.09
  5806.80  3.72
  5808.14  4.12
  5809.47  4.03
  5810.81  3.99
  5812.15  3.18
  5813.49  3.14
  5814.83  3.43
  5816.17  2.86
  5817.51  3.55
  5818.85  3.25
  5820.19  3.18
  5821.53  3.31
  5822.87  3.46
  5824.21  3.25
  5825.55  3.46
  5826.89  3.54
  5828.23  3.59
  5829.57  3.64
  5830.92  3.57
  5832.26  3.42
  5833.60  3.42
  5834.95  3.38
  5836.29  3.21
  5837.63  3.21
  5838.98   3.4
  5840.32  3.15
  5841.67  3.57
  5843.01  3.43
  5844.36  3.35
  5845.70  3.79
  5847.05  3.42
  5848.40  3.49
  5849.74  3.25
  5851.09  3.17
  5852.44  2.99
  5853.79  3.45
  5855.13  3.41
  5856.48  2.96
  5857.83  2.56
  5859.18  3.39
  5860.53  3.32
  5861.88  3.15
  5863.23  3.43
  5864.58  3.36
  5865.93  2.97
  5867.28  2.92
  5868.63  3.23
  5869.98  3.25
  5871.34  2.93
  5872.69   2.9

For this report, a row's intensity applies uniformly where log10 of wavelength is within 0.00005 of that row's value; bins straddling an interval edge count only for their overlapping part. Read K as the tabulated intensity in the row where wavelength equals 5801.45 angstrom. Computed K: 3.81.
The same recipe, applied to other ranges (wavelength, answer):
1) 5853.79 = 3.45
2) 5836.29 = 3.21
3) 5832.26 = 3.42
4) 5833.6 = 3.42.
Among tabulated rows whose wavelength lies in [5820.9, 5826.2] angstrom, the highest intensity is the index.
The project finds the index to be 3.46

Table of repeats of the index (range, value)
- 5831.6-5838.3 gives 3.42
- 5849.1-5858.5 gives 3.45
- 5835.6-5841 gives 3.4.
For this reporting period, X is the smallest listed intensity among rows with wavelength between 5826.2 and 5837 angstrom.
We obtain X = 3.21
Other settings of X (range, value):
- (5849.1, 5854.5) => 2.99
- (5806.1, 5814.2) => 3.14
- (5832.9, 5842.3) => 3.15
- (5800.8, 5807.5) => 3.51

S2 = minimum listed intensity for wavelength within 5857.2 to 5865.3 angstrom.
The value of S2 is 2.56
